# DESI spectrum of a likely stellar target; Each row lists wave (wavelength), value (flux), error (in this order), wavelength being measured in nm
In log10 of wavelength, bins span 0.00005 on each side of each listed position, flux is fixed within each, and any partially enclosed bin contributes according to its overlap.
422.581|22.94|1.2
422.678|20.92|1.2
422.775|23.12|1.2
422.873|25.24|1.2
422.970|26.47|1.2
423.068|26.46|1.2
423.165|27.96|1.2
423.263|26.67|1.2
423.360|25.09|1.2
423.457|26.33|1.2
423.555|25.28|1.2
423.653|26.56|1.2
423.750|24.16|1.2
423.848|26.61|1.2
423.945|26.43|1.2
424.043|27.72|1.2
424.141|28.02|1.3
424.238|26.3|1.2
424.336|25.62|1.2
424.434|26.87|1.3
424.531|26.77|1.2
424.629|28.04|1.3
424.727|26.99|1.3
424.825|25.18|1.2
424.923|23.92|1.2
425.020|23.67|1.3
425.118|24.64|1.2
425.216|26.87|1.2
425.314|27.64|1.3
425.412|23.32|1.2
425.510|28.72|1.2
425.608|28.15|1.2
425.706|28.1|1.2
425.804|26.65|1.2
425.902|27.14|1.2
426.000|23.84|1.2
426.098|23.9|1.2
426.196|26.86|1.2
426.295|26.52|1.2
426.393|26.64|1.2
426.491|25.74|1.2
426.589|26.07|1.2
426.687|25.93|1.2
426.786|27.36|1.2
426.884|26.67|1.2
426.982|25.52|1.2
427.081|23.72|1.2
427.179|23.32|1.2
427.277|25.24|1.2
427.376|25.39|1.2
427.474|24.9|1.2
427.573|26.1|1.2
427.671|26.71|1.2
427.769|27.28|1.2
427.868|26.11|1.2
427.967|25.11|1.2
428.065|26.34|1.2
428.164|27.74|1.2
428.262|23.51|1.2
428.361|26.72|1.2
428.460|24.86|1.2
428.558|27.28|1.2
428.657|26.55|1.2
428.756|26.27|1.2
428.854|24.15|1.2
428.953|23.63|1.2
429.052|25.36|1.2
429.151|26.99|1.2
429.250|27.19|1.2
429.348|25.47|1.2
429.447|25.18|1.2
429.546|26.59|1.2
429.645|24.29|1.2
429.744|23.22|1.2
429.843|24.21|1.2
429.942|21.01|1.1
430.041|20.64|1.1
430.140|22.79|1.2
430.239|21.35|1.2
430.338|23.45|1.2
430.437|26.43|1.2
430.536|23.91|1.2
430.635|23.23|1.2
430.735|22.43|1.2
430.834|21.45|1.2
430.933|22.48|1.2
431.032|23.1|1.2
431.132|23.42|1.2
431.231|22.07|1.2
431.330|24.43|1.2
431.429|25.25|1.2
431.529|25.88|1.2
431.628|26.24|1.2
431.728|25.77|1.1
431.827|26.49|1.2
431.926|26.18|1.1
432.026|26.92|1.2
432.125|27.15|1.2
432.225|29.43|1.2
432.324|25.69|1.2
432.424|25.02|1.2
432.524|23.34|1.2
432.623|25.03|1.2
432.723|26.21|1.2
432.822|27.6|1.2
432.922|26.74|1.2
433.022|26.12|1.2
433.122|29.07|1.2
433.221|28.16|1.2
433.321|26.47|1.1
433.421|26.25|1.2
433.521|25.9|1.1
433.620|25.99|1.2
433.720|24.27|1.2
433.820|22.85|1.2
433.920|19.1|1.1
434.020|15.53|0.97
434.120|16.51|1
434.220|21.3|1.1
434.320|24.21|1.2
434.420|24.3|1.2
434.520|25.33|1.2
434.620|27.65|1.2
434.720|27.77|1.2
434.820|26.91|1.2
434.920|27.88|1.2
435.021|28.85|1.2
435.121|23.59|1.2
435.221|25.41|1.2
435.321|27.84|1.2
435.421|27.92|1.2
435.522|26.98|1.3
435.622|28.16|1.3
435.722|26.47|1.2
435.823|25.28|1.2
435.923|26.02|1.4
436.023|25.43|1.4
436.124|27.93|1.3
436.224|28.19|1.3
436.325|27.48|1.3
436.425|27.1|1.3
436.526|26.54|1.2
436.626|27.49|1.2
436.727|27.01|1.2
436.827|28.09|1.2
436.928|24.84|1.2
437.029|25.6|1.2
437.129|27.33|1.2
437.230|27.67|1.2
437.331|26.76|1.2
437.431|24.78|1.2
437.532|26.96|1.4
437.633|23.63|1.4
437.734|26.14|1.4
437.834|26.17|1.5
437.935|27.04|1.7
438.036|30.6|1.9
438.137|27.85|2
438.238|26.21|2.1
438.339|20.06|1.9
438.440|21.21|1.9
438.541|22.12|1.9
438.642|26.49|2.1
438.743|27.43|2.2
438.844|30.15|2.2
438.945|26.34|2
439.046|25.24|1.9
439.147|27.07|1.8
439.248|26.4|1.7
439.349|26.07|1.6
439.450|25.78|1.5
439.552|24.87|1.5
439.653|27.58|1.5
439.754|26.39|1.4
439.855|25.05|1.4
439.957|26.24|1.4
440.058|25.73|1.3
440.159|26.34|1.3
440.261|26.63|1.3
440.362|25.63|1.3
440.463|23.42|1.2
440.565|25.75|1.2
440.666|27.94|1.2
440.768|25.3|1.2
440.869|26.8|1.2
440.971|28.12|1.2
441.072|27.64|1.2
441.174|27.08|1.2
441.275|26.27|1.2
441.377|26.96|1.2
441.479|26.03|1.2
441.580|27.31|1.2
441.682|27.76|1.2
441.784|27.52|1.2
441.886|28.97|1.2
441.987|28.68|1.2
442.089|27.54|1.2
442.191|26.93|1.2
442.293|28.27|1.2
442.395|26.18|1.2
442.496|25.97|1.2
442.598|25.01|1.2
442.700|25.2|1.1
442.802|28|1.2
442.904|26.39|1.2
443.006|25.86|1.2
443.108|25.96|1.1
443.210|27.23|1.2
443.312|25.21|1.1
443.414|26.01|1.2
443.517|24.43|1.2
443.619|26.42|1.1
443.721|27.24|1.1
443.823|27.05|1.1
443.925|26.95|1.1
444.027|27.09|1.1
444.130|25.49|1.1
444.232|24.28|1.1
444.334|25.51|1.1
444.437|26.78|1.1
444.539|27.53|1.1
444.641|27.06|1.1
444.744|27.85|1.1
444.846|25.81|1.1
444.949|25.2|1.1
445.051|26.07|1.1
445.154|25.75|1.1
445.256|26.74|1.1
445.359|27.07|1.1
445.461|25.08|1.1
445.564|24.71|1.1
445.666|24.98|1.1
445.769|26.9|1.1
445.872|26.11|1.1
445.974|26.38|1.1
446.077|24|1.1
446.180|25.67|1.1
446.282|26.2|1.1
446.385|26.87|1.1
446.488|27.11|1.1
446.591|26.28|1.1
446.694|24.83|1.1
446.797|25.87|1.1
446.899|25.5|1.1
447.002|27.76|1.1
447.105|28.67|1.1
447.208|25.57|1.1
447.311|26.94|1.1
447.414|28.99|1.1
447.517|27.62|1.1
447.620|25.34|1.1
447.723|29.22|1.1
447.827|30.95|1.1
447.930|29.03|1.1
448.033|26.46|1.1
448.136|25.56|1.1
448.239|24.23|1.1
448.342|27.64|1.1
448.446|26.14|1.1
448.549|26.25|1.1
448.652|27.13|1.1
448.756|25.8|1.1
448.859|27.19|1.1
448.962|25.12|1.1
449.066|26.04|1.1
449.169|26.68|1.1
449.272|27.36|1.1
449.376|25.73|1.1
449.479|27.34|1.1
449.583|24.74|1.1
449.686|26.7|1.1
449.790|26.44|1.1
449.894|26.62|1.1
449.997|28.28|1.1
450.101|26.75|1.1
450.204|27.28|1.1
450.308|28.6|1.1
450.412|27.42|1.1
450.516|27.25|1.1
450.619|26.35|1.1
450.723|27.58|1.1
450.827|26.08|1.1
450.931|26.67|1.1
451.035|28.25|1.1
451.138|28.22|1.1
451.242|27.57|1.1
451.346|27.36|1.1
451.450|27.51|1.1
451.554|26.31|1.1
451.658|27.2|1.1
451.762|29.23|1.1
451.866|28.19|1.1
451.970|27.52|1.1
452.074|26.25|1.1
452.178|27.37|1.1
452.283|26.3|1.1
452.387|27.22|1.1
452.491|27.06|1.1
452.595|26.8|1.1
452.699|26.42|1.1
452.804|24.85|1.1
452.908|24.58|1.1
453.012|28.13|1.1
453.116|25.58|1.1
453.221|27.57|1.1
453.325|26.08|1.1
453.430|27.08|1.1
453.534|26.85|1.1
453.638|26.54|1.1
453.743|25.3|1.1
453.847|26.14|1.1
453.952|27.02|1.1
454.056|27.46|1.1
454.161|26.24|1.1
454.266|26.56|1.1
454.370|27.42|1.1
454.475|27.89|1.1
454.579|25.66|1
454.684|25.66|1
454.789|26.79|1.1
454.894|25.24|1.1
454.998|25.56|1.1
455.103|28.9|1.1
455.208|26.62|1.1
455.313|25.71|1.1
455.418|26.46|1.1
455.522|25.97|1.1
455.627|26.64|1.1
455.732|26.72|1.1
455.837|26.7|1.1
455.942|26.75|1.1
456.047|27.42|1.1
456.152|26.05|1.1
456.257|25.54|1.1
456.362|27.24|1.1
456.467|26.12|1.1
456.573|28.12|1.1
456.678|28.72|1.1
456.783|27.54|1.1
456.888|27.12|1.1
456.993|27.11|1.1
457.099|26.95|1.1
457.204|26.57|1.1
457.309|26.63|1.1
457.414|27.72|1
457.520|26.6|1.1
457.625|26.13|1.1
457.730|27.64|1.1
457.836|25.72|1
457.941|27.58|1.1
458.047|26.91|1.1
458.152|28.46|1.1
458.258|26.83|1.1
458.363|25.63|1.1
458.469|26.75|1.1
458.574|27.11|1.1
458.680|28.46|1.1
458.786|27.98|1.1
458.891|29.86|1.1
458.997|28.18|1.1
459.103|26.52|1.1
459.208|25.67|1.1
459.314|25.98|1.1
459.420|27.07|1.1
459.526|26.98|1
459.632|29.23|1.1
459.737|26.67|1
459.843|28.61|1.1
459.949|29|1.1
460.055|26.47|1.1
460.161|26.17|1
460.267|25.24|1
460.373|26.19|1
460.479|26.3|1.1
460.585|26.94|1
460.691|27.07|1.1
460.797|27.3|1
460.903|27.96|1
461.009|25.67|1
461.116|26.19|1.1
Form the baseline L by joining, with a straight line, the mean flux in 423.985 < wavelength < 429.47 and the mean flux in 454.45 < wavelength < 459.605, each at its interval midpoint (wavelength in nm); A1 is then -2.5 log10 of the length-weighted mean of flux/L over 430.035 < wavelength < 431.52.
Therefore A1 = 0.127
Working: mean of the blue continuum 26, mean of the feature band 23.2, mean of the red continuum 26.9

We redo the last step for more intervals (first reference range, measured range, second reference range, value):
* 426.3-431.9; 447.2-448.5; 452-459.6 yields -0.041 mag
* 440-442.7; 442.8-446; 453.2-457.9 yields 0.022 mag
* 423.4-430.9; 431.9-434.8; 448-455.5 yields 0.032 mag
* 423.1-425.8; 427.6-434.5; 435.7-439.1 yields 0.066 mag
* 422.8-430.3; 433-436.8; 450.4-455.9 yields 0.015 mag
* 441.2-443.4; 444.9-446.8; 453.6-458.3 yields 0.038 mag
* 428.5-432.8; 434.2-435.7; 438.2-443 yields -0.040 mag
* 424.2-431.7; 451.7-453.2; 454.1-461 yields -0.008 mag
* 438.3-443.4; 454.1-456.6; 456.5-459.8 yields 0.021 mag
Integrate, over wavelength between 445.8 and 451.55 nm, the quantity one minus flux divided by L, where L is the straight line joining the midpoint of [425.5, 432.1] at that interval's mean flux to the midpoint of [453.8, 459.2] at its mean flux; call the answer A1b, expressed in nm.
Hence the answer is -0.09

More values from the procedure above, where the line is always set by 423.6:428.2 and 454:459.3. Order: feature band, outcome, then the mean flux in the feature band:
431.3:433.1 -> 0.01 nm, 26.1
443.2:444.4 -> 0.02 nm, 26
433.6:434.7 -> 0.16 nm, 22.5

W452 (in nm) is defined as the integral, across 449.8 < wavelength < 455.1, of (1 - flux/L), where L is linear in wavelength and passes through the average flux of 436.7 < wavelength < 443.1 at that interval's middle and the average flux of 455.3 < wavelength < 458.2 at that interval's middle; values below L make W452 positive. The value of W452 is -0.024 nm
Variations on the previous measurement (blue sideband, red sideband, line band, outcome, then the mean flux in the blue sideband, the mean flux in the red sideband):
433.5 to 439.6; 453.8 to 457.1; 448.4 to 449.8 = 0.00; 25.7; 26.7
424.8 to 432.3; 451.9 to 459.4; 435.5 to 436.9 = -0.07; 25.3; 26.8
